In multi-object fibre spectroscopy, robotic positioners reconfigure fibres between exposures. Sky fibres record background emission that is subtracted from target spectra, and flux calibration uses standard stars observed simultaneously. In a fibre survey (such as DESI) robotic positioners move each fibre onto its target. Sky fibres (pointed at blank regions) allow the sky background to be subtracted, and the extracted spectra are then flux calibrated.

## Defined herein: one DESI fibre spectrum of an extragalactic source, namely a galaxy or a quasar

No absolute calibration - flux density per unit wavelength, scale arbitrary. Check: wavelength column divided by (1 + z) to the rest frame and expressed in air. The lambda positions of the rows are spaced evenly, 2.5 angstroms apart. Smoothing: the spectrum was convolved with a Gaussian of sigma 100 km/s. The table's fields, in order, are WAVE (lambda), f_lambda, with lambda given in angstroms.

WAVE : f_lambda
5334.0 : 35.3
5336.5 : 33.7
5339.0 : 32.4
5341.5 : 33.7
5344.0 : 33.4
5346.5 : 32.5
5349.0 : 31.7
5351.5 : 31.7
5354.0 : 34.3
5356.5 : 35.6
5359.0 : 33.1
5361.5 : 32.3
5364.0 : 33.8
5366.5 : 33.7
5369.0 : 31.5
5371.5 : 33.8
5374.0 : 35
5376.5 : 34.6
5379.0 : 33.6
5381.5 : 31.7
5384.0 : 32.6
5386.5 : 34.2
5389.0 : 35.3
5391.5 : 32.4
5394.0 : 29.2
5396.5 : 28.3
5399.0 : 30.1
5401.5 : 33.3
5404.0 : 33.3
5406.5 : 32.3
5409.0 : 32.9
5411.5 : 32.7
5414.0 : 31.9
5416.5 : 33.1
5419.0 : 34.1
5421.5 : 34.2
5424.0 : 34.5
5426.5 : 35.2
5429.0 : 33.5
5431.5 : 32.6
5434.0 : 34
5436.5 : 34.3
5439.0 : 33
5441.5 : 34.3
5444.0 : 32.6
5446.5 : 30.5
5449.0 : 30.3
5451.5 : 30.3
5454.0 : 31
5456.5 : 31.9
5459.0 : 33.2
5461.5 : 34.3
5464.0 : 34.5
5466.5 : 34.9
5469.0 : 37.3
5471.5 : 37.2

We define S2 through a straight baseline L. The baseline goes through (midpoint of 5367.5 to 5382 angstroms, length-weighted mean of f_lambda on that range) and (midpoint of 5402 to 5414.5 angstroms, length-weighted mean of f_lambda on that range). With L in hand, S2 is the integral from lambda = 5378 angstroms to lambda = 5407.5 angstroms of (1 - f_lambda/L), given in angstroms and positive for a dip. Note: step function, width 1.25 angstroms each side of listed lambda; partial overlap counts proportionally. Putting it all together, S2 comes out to 0.8 angstroms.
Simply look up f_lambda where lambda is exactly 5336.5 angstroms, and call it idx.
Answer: 33.7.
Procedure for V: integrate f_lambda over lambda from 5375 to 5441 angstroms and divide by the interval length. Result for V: 33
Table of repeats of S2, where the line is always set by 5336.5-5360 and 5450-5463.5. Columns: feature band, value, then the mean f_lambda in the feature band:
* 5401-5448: -1.08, 33.3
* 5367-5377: -0.21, 33.7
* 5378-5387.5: -0.03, 33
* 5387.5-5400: 0.63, 31.1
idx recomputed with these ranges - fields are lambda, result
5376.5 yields 34.6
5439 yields 33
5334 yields 35.3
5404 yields 33.3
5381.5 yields 31.7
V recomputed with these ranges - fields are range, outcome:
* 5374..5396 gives 32.9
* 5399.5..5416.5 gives 32.6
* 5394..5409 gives 31.4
